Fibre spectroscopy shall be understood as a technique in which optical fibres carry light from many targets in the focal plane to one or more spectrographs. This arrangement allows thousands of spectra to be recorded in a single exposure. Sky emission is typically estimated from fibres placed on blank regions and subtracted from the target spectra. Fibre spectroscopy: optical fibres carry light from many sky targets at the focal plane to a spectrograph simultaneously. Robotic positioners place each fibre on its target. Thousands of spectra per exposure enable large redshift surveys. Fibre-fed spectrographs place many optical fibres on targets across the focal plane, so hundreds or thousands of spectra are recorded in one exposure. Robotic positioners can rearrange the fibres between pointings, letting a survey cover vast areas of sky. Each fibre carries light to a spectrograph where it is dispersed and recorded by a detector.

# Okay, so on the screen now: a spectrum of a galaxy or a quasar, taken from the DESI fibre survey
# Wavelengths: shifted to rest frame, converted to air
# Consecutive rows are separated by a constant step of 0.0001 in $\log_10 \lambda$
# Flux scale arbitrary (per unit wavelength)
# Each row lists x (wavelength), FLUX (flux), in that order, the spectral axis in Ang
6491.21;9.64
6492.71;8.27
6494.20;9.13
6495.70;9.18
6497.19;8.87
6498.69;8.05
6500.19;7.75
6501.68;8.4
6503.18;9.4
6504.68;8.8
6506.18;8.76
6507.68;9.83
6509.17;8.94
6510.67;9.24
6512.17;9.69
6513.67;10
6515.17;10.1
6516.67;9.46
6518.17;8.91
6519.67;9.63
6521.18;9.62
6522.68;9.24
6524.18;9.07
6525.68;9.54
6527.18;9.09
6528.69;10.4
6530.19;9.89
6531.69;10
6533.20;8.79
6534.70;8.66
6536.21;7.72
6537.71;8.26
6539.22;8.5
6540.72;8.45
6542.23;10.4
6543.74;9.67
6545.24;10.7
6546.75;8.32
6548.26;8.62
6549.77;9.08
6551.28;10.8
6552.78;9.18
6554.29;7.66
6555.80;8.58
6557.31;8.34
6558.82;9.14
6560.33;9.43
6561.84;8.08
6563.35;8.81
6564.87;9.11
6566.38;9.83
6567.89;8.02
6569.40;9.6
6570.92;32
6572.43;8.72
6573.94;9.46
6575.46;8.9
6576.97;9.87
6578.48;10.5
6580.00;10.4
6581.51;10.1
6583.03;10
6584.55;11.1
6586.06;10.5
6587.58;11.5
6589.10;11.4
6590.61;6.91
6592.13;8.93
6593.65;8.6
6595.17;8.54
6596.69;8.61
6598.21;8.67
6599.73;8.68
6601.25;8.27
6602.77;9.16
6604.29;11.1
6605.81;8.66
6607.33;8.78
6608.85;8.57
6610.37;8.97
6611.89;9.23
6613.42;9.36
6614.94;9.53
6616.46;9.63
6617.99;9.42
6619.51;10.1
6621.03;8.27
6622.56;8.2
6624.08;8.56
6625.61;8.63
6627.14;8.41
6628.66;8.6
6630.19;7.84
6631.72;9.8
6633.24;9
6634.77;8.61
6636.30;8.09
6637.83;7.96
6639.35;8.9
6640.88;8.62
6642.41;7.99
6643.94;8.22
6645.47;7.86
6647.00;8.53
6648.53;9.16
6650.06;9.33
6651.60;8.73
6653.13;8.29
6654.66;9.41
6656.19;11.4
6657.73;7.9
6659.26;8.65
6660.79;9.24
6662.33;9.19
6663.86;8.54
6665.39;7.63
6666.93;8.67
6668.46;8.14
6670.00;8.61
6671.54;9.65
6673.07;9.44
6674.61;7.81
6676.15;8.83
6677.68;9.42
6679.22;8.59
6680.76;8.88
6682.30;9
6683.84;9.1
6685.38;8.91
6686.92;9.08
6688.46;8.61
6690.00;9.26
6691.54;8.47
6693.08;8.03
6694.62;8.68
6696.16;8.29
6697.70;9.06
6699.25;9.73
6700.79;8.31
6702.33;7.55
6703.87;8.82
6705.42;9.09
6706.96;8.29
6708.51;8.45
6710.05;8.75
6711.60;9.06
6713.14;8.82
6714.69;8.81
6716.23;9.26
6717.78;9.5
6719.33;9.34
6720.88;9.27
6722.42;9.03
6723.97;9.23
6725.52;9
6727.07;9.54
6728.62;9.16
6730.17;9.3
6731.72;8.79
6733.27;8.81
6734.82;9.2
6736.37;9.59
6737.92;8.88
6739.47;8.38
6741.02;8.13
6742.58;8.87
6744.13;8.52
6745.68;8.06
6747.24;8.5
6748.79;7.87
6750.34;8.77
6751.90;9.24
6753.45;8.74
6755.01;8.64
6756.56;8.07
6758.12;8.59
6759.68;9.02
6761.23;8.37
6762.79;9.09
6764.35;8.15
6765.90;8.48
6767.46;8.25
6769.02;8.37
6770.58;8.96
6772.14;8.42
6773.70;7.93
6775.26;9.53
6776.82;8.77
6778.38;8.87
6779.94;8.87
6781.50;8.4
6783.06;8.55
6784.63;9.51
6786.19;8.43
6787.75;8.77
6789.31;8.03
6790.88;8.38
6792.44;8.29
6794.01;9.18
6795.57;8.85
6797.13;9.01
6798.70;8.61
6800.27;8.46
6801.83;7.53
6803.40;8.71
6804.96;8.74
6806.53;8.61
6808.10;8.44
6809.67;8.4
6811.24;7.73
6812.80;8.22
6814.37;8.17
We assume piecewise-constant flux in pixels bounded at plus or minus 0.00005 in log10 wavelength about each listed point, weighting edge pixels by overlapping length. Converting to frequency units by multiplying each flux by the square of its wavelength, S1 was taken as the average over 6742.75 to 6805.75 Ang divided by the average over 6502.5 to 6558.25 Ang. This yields 1.00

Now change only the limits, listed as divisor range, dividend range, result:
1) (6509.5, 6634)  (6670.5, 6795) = 0.97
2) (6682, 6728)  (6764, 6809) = 0.99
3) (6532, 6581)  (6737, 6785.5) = 0.93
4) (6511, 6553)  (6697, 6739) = 1.02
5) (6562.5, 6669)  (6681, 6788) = 0.97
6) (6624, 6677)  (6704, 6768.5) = 1.04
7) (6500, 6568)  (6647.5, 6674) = 1.01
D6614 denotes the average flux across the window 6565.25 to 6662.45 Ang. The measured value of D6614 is 9.45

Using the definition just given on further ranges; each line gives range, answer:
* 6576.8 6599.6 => 9.67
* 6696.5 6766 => 8.8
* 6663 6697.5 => 8.72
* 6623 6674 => 8.71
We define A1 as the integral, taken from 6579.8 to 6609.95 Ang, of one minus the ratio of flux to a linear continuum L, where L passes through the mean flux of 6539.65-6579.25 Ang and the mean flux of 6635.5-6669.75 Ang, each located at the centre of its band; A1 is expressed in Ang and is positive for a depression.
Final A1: 0.4 Ang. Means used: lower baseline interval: 10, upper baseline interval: 8.66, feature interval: 9.4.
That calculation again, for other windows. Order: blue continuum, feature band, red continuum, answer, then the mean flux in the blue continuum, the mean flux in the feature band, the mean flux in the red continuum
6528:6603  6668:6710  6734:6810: 1.4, 9.7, 8.75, 8.61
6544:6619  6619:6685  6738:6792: 4.0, 9.74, 8.74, 8.58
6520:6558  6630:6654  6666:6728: 1.0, 9.15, 8.58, 8.86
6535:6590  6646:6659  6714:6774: 0.5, 10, 9.05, 8.78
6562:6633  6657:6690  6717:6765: 1.7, 9.71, 8.77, 8.83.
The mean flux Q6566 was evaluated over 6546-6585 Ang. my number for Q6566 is 10.1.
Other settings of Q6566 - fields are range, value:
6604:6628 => 9.05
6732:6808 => 8.62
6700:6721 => 8.8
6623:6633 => 8.65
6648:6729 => 8.88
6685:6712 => 8.68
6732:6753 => 8.68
